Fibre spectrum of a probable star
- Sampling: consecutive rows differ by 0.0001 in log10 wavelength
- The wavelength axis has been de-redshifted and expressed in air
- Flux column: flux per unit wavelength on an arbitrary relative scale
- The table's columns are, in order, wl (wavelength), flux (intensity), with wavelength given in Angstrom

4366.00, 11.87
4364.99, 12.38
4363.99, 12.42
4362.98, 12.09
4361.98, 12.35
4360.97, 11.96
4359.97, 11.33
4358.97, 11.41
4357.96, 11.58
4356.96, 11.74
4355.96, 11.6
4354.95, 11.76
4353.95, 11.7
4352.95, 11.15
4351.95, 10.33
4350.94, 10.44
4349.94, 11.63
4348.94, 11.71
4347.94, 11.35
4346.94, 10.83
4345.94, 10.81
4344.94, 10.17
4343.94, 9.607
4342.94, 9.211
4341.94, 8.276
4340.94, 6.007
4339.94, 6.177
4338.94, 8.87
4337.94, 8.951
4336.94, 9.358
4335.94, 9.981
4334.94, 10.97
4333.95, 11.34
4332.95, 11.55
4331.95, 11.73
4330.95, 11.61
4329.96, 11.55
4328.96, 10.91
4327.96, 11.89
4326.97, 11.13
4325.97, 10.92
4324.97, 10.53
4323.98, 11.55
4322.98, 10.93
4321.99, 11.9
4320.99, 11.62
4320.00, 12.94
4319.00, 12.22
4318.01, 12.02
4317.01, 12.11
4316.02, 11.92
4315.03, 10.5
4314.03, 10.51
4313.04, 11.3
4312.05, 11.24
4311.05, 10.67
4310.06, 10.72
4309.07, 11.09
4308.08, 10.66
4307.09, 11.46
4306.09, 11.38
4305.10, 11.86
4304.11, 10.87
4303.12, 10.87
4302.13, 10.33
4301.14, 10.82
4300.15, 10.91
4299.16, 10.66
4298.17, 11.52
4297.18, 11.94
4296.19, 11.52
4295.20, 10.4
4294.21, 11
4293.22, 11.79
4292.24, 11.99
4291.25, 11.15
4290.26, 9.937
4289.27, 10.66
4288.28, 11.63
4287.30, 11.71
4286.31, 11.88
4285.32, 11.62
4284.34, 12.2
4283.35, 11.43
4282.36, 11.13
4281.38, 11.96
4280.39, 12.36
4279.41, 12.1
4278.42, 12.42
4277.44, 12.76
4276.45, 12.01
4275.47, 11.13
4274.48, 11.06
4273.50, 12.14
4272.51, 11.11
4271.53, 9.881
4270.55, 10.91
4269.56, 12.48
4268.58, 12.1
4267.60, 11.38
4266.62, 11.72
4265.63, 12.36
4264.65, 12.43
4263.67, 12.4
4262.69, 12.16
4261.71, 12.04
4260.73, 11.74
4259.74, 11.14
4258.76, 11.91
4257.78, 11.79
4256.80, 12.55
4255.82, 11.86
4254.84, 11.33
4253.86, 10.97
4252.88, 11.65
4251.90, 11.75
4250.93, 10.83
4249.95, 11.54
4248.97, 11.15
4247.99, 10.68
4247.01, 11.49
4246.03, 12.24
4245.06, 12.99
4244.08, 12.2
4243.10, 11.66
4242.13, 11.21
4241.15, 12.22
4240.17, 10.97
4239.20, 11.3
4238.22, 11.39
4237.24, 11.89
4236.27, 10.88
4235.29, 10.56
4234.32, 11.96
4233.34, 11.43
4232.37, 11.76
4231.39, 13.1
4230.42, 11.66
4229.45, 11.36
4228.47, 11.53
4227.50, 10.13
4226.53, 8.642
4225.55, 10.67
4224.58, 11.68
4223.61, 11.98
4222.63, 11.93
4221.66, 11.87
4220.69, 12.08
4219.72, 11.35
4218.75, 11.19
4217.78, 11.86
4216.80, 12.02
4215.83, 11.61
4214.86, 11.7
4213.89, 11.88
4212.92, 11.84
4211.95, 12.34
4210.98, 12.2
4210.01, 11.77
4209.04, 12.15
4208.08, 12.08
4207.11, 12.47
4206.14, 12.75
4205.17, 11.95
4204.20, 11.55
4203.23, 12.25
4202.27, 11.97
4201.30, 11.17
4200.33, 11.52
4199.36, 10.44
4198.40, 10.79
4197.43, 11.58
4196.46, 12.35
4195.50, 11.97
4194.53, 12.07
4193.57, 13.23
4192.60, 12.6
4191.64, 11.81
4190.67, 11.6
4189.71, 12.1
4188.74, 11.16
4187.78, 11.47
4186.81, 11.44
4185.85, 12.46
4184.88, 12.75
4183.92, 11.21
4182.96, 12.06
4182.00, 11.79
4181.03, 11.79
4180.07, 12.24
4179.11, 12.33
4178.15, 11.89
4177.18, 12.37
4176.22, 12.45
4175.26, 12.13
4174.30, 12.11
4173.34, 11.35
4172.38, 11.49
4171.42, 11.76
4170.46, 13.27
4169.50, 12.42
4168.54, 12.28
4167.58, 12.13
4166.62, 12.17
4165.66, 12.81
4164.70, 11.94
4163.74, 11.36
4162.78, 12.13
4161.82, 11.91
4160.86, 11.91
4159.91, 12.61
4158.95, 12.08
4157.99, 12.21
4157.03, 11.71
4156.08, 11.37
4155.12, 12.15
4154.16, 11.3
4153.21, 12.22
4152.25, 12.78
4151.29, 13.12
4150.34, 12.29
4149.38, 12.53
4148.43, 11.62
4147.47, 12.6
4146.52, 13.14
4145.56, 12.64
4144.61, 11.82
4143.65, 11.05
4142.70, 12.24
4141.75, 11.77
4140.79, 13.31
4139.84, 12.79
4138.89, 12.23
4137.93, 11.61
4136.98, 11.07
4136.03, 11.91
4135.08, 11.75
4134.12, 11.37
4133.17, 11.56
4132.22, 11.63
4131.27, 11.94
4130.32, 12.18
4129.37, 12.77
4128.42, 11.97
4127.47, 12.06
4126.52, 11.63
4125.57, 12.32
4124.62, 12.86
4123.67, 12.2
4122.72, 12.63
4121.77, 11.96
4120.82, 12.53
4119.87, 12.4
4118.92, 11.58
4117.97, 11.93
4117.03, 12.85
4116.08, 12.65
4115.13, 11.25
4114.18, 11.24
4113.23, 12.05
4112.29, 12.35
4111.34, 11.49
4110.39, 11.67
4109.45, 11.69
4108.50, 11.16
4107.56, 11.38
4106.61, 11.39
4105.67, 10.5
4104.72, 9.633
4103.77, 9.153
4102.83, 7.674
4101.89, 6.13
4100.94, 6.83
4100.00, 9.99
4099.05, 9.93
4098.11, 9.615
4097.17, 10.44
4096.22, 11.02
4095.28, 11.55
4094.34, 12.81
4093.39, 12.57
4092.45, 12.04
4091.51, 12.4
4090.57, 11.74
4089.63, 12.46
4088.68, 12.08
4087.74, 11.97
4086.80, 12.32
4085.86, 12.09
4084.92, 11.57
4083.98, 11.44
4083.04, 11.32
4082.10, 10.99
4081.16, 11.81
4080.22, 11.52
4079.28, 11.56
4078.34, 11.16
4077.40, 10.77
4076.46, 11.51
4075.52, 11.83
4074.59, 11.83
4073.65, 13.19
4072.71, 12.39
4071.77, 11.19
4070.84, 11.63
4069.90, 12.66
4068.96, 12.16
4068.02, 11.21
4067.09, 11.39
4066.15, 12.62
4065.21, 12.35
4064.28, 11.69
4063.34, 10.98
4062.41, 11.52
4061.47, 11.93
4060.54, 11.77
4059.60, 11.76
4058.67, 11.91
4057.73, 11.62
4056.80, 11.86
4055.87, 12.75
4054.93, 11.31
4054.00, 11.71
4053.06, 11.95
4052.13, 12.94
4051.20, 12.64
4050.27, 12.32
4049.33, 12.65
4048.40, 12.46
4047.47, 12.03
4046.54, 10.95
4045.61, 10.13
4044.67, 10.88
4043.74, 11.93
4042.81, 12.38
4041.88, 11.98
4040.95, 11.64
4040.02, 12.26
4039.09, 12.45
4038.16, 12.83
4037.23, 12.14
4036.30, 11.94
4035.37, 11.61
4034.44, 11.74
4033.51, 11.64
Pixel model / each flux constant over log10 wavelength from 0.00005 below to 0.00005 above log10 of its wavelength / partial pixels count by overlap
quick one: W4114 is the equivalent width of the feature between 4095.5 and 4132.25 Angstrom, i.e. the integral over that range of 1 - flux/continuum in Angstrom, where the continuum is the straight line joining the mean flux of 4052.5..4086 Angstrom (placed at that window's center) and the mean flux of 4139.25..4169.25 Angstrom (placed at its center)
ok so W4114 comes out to 2.4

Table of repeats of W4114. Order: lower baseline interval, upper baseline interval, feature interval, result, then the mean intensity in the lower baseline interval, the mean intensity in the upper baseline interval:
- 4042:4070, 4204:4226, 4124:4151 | -0.5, 11.9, 11.9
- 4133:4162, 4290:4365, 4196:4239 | 0.2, 12.1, 11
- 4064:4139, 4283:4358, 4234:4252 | -0.6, 11.5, 11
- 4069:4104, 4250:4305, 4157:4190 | -2.0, 11.2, 11.5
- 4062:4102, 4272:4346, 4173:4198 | -1.7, 11.4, 11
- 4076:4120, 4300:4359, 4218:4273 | -3.0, 11.2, 10.8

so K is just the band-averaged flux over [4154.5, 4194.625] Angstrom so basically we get 12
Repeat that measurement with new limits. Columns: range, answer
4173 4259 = 11.7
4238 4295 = 11.6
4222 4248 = 11.5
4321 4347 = 10.3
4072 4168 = 11.7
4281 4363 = 11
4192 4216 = 11.9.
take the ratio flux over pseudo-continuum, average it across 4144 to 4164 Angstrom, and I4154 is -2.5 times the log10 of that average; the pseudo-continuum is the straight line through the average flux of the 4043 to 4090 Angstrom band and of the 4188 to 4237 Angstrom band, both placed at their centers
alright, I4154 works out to -0.04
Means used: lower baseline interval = 11.8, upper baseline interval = 11.7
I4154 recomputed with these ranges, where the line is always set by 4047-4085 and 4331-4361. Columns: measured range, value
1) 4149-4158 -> -0.07 mag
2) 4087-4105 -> 0.11 mag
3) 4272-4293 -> -0.08 mag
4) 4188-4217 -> -0.07 mag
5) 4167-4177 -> -0.08 mag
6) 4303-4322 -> -0.08 mag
